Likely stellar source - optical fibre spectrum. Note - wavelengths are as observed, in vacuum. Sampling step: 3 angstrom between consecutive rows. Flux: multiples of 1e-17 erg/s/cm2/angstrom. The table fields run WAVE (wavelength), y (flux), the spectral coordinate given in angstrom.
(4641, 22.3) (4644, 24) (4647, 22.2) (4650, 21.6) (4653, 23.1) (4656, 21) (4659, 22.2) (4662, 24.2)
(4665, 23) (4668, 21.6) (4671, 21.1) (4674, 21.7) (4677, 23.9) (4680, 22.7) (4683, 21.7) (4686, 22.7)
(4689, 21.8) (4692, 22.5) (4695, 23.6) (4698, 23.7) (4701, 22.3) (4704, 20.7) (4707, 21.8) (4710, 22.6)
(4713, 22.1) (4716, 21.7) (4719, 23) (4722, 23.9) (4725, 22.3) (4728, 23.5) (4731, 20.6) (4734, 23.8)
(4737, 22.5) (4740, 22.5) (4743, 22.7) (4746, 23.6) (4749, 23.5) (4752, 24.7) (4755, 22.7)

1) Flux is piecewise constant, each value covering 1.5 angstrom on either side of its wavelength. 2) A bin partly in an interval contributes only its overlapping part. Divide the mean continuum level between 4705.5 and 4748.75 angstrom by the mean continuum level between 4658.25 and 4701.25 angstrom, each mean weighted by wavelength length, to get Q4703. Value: 1.0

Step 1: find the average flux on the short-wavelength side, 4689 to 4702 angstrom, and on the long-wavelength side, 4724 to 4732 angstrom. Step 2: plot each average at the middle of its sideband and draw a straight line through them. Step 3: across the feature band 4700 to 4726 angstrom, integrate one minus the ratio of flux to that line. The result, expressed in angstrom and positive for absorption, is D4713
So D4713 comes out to 0.31 angstrom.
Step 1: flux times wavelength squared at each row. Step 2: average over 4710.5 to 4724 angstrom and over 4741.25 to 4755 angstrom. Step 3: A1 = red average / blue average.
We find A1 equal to 1.05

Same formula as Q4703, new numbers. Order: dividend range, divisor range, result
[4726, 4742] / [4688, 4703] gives 0.99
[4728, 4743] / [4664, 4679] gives 1.01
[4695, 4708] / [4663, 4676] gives 1.01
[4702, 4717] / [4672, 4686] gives 0.97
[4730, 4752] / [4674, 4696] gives 1.01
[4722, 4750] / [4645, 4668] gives 1.02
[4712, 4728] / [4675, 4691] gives 1.01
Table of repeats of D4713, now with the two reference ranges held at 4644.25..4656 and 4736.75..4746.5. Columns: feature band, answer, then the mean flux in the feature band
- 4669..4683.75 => 0.1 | 22.2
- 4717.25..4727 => -0.2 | 23.1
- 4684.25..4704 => 0.0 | 22.6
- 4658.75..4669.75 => -0.2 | 22.8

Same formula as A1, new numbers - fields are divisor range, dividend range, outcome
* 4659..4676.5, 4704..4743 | 1.03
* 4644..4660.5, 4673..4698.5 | 1.04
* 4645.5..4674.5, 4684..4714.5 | 1.03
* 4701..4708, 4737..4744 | 1.07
